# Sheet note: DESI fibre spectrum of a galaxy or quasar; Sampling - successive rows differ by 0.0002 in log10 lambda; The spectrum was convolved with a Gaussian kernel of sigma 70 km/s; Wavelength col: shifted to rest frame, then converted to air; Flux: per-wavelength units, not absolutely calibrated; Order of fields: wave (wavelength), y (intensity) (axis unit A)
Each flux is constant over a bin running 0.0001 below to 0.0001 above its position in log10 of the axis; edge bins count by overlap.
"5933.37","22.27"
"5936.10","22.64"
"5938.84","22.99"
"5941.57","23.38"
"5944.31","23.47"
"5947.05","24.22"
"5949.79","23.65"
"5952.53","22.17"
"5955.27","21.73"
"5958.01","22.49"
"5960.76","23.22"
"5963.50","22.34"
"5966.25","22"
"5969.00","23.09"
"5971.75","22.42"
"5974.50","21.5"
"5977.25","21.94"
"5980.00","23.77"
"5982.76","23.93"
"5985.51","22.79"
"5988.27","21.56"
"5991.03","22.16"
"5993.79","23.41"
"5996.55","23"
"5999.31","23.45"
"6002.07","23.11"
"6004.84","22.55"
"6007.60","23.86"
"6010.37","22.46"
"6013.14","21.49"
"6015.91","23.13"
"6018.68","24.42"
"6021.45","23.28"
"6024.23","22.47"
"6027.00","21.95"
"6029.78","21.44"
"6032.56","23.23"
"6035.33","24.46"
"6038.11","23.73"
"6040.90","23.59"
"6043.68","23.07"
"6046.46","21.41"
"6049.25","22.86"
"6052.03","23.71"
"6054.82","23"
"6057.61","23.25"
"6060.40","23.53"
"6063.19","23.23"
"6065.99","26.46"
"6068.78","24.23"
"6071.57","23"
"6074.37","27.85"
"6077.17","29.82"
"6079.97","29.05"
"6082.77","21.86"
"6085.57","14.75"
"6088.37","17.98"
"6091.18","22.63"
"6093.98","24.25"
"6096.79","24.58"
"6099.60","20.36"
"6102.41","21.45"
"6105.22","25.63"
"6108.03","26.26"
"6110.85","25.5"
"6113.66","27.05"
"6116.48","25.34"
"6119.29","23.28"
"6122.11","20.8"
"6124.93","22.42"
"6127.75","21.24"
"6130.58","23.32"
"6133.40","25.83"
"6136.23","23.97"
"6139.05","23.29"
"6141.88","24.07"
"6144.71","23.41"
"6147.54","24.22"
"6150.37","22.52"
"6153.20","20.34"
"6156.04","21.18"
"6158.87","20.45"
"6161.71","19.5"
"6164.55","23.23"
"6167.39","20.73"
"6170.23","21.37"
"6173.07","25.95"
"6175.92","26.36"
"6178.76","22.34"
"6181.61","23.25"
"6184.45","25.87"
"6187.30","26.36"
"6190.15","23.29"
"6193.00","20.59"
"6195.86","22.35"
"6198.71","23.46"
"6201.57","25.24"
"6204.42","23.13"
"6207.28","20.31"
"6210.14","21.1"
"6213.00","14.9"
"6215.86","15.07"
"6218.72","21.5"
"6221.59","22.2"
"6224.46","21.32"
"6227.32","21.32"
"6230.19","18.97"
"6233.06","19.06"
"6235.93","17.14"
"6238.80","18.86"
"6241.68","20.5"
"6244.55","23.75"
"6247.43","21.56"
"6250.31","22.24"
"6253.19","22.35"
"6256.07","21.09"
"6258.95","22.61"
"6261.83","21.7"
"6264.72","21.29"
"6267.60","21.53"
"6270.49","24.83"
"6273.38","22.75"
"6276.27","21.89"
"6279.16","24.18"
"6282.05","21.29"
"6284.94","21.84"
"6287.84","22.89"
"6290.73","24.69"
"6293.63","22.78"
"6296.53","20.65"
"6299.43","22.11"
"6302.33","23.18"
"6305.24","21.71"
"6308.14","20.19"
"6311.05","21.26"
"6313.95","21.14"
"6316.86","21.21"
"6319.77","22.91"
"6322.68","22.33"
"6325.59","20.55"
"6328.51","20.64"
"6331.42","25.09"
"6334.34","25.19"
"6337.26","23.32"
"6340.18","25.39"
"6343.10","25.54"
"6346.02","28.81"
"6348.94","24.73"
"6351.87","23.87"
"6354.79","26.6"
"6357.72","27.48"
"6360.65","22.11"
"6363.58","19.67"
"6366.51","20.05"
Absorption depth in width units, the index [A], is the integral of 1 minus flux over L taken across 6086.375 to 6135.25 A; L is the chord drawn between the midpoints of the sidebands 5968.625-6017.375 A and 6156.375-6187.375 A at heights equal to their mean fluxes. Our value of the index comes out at -0.8 A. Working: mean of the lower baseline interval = 22.8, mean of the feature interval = 23.3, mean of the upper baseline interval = 23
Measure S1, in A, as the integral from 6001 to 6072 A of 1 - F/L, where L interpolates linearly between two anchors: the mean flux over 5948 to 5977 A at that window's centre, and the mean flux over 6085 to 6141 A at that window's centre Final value -1.2 A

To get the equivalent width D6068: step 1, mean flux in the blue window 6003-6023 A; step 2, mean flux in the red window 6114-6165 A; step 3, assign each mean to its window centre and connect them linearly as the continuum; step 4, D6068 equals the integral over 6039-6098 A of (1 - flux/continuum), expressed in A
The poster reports -1.6 A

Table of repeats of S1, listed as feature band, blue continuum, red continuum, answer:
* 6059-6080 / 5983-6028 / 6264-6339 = -2.71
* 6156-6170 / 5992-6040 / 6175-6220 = 0.81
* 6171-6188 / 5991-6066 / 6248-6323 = -1.72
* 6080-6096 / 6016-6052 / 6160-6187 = 1.33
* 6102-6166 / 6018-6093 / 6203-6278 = -2.70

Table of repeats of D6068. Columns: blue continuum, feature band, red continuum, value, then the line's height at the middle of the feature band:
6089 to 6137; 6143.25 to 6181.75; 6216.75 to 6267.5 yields 0.3 A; 22.6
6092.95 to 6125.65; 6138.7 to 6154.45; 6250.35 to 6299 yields 0.4 A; 23.6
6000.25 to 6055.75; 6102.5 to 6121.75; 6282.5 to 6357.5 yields -1.6 A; 23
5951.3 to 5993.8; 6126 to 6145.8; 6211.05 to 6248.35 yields -2.7 A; 20.7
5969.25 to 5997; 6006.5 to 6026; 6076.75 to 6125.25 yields -0.1 A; 22.9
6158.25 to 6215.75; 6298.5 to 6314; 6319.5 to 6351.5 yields 1.4 A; 23.7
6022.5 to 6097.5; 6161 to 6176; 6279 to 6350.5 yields 0.3 A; 23.2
